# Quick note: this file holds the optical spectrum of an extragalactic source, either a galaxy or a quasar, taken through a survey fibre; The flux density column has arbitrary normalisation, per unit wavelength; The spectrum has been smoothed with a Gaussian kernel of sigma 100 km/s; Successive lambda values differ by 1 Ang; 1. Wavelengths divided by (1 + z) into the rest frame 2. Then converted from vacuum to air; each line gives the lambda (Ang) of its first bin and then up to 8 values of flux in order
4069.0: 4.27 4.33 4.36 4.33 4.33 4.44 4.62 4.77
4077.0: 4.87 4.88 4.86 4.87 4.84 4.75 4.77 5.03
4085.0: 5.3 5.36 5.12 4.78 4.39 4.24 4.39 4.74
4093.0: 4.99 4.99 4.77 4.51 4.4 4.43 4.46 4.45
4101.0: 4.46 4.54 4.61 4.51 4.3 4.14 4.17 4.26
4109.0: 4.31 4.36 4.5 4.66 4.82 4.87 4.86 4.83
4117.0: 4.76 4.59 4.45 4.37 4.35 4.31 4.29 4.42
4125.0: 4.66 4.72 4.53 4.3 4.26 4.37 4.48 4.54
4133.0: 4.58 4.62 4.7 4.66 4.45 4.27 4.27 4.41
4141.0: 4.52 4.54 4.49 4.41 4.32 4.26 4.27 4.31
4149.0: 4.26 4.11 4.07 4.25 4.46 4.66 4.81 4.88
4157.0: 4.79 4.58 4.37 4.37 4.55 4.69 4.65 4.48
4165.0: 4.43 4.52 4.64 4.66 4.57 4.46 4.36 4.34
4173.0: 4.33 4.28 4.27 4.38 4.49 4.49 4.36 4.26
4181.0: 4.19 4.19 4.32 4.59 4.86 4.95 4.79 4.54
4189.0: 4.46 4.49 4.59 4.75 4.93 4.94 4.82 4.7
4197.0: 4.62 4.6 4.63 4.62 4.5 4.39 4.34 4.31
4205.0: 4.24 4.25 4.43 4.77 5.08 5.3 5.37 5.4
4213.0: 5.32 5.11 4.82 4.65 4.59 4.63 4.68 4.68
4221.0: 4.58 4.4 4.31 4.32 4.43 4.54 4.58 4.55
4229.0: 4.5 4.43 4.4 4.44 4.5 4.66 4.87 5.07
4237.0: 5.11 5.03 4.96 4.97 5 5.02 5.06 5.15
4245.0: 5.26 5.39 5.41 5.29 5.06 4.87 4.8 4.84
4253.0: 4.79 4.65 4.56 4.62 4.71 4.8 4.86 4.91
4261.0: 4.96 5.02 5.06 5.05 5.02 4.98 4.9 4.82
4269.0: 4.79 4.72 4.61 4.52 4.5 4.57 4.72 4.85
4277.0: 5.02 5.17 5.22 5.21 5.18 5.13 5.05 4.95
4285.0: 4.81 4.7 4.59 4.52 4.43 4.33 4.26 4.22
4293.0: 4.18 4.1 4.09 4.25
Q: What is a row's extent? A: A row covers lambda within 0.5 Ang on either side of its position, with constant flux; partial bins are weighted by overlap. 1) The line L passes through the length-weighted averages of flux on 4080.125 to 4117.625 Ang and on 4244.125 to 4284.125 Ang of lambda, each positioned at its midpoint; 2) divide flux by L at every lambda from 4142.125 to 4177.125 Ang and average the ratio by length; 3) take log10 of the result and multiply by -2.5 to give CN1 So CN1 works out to 0.07 mag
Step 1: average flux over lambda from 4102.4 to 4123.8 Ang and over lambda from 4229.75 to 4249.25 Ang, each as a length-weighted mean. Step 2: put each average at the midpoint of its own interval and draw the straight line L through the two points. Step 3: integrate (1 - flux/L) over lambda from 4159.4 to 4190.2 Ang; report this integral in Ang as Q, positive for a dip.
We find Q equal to 1.5 Ang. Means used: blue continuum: 4.49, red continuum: 4.96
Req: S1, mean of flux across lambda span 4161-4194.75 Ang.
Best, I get 4.53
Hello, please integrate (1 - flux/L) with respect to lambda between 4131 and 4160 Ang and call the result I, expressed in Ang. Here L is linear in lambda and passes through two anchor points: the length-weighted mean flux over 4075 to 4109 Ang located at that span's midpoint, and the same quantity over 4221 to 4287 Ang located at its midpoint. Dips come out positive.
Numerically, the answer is 1.6 Ang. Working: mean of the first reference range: 4.66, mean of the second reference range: 4.84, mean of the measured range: 4.46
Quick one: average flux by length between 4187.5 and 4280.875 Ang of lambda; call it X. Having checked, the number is 4.79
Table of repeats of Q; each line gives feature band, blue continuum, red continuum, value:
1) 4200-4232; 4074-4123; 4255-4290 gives 0.9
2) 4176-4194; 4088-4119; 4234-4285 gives 0.8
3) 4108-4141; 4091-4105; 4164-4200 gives 0.4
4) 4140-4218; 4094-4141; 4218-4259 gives 1.3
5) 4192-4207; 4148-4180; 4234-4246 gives 0.5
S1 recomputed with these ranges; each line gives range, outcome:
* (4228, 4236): 4.58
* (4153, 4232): 4.59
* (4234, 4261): 4.96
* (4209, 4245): 4.79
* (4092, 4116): 4.55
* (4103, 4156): 4.46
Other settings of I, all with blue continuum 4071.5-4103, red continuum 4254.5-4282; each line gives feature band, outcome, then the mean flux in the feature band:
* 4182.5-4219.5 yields 0.7 Ang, 4.71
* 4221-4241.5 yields 0.8 Ang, 4.65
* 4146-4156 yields 0.8 Ang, 4.38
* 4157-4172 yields 0.8 Ang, 4.53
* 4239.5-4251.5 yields -0.6 Ang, 5.11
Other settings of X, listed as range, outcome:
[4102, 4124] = 4.49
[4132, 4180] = 4.46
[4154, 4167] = 4.6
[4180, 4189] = 4.53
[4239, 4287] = 4.92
